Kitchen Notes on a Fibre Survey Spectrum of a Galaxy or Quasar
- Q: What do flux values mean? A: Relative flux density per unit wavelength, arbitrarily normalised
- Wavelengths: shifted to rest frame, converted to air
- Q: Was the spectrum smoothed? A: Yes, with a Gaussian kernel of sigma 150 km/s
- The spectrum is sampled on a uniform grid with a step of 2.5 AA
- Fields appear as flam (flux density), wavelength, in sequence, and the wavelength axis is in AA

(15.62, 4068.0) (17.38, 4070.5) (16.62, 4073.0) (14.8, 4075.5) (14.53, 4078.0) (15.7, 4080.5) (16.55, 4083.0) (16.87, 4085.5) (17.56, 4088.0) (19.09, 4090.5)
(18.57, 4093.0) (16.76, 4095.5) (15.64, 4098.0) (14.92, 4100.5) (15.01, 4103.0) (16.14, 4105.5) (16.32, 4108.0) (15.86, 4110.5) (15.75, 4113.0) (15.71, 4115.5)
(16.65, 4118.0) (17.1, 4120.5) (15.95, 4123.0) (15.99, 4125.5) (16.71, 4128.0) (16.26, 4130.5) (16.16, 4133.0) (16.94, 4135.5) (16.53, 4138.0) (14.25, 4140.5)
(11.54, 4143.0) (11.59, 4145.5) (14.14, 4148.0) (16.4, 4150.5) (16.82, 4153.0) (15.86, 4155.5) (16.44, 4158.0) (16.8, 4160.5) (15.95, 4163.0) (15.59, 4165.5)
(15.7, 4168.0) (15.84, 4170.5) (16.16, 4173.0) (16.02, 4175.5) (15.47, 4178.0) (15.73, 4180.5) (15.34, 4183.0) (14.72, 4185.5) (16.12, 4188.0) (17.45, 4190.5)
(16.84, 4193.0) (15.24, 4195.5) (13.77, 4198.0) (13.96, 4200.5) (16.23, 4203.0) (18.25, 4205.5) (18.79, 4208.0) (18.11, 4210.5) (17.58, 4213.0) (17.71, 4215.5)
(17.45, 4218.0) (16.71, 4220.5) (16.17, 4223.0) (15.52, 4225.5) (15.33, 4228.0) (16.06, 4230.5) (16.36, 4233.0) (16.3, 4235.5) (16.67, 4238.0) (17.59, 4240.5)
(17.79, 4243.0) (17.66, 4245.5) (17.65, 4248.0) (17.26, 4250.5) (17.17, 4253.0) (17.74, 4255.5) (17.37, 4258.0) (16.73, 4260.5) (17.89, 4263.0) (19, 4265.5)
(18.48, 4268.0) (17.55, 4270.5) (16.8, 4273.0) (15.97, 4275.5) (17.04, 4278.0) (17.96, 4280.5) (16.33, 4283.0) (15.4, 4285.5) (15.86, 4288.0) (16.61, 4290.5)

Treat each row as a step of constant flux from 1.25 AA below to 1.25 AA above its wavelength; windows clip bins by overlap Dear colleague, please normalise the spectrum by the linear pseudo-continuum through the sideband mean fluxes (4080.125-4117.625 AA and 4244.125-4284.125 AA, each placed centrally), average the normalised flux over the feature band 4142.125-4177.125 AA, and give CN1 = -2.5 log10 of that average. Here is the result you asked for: 0.096 mag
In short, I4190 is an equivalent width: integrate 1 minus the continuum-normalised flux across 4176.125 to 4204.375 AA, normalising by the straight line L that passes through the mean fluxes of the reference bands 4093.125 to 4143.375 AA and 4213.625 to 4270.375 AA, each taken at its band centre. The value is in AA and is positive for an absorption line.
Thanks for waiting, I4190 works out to 1.8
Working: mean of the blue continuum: 15.9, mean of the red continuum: 17.1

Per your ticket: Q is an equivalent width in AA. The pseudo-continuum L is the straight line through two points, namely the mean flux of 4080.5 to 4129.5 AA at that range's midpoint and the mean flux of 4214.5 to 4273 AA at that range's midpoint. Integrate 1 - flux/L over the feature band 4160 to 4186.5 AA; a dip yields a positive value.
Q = 1.7 AA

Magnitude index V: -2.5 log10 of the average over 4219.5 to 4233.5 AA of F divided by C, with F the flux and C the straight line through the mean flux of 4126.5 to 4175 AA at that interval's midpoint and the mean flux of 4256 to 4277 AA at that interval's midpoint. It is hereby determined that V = 0.05 mag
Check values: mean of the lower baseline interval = 15.6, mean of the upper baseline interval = 17.5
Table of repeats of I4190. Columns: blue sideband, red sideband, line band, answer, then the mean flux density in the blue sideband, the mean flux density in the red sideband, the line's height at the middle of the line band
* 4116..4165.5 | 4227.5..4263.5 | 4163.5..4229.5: 0.8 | 15.7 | 17.1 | 16.4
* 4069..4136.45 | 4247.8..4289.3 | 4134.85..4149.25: 2.2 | 16.3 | 17.2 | 16.5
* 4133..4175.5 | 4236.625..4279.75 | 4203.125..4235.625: -0.5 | 15.4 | 17.4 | 16.7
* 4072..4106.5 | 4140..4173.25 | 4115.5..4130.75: -0.6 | 16.3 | 15.2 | 15.8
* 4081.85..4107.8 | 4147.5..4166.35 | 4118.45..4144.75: 1.0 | 16.7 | 16.1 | 16.3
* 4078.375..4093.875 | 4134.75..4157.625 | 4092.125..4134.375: -0.1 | 17.2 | 14.9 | 16.2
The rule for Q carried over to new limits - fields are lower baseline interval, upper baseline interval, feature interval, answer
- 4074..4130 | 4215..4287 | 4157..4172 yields 0.5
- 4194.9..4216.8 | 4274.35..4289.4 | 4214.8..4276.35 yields -2.0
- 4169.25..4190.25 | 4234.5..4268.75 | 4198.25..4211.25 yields -0.3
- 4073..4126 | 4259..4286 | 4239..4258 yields -0.5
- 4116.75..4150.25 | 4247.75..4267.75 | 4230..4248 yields 0.3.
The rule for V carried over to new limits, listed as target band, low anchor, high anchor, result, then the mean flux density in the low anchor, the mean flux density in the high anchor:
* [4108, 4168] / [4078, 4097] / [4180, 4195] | 0.06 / 17.1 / 16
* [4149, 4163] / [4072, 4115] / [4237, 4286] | 0.02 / 16.3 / 17.3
